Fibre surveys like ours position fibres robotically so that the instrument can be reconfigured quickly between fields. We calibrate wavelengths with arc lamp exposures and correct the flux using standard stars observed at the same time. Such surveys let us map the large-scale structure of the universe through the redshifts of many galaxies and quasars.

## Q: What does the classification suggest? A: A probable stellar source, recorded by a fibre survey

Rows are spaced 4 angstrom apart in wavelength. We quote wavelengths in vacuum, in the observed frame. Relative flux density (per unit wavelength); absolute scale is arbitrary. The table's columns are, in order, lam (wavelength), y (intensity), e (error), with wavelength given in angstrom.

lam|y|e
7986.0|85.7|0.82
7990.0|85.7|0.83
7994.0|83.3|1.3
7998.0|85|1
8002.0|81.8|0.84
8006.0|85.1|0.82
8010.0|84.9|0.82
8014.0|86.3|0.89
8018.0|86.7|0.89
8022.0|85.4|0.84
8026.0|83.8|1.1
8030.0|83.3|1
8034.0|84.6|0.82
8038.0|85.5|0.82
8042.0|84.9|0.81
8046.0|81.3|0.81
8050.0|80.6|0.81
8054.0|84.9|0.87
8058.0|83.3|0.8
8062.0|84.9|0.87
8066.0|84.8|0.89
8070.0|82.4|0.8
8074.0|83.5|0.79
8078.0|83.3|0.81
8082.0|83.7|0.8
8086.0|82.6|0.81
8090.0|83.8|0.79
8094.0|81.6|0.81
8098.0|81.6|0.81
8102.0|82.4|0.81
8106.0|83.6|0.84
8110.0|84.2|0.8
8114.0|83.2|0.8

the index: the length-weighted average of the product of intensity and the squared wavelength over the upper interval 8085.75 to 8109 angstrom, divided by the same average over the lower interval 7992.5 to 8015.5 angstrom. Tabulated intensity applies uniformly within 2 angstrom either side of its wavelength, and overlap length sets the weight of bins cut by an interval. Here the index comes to 1.00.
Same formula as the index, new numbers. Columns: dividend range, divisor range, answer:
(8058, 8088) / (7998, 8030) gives 1.00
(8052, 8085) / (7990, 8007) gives 1.02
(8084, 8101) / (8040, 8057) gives 1.00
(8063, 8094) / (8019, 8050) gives 1.00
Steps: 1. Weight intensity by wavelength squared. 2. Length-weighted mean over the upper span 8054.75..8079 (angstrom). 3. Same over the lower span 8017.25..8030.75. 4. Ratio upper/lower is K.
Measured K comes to 1.00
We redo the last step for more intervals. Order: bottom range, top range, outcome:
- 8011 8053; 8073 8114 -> 1.00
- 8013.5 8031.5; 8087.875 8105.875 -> 0.99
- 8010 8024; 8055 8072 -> 0.99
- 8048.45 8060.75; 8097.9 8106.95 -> 1.01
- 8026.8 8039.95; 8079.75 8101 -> 0.99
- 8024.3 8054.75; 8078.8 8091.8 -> 1.01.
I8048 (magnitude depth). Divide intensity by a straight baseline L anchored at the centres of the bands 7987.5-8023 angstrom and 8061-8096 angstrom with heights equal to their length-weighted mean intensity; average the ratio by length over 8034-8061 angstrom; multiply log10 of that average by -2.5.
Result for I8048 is 0.01 mag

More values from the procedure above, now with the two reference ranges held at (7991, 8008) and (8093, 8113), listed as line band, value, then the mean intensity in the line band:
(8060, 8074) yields -0.01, 84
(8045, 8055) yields 0.02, 82.1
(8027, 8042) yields -0.01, 84.5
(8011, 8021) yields -0.03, 86.2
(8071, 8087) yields 0.00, 83.3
